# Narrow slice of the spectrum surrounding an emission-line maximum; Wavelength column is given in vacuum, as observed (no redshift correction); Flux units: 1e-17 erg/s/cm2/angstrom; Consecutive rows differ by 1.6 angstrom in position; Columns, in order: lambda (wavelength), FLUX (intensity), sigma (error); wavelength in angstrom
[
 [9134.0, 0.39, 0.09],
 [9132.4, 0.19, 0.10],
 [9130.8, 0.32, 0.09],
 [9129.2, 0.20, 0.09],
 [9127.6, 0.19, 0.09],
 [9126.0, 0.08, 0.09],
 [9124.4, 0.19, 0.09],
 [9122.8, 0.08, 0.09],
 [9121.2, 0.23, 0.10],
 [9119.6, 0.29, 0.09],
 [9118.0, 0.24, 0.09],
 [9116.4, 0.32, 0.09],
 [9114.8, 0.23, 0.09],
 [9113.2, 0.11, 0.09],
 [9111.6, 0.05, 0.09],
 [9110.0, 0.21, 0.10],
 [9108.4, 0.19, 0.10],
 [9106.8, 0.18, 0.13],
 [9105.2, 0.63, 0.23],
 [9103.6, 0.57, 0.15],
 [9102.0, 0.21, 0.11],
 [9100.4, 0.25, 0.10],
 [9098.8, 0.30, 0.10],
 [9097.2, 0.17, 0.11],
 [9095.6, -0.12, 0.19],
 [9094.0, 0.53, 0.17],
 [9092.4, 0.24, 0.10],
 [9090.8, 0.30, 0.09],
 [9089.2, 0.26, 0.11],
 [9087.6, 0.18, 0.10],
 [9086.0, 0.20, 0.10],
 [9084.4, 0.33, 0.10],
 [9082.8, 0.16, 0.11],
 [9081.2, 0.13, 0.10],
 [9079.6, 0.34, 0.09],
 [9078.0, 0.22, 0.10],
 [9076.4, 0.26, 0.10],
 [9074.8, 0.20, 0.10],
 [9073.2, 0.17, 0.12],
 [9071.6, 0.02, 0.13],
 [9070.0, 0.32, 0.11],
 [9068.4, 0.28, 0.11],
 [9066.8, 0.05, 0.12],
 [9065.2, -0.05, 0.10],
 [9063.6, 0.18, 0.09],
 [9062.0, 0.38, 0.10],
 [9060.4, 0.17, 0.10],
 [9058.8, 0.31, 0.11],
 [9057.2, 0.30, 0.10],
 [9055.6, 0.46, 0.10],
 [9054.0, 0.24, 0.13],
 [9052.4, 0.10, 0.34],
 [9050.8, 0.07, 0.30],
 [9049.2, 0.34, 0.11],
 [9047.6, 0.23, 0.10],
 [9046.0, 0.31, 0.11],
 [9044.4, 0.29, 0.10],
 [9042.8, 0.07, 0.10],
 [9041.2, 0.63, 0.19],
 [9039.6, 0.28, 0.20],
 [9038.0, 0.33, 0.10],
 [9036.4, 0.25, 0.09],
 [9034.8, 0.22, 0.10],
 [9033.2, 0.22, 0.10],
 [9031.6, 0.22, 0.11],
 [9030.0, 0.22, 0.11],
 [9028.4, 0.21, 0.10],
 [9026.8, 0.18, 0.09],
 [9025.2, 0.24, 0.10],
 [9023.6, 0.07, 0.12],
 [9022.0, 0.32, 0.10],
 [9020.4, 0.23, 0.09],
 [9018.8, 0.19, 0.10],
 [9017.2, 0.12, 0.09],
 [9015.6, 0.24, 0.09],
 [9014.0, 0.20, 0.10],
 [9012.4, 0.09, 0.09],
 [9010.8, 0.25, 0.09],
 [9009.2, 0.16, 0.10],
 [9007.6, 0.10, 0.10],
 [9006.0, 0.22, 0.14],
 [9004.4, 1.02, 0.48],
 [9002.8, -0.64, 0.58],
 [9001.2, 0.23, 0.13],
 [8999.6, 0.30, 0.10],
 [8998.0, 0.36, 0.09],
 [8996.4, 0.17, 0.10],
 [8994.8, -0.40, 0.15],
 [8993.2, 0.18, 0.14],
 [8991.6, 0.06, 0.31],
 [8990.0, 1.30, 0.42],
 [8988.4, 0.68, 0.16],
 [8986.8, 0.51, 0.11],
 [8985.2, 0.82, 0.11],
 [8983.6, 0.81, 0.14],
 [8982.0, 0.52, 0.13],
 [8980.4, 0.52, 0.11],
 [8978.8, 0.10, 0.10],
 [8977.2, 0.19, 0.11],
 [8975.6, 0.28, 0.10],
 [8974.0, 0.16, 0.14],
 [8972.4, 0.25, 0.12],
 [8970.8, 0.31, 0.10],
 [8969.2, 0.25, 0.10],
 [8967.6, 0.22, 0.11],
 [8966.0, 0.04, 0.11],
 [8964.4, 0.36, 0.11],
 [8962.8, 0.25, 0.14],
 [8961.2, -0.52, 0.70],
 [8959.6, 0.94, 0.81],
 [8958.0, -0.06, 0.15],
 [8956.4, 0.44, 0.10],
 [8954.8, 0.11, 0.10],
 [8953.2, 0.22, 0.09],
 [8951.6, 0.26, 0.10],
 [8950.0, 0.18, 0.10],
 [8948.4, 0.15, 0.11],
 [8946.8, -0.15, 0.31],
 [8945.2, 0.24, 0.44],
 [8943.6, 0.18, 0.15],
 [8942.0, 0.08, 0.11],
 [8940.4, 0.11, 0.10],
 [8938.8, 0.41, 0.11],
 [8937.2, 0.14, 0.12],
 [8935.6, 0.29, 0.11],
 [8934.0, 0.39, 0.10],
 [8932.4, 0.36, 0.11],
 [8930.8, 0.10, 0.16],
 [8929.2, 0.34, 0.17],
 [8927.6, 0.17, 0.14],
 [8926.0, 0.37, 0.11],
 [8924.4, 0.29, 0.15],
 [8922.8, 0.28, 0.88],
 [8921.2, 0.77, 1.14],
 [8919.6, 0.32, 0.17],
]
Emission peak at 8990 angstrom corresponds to H-beta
